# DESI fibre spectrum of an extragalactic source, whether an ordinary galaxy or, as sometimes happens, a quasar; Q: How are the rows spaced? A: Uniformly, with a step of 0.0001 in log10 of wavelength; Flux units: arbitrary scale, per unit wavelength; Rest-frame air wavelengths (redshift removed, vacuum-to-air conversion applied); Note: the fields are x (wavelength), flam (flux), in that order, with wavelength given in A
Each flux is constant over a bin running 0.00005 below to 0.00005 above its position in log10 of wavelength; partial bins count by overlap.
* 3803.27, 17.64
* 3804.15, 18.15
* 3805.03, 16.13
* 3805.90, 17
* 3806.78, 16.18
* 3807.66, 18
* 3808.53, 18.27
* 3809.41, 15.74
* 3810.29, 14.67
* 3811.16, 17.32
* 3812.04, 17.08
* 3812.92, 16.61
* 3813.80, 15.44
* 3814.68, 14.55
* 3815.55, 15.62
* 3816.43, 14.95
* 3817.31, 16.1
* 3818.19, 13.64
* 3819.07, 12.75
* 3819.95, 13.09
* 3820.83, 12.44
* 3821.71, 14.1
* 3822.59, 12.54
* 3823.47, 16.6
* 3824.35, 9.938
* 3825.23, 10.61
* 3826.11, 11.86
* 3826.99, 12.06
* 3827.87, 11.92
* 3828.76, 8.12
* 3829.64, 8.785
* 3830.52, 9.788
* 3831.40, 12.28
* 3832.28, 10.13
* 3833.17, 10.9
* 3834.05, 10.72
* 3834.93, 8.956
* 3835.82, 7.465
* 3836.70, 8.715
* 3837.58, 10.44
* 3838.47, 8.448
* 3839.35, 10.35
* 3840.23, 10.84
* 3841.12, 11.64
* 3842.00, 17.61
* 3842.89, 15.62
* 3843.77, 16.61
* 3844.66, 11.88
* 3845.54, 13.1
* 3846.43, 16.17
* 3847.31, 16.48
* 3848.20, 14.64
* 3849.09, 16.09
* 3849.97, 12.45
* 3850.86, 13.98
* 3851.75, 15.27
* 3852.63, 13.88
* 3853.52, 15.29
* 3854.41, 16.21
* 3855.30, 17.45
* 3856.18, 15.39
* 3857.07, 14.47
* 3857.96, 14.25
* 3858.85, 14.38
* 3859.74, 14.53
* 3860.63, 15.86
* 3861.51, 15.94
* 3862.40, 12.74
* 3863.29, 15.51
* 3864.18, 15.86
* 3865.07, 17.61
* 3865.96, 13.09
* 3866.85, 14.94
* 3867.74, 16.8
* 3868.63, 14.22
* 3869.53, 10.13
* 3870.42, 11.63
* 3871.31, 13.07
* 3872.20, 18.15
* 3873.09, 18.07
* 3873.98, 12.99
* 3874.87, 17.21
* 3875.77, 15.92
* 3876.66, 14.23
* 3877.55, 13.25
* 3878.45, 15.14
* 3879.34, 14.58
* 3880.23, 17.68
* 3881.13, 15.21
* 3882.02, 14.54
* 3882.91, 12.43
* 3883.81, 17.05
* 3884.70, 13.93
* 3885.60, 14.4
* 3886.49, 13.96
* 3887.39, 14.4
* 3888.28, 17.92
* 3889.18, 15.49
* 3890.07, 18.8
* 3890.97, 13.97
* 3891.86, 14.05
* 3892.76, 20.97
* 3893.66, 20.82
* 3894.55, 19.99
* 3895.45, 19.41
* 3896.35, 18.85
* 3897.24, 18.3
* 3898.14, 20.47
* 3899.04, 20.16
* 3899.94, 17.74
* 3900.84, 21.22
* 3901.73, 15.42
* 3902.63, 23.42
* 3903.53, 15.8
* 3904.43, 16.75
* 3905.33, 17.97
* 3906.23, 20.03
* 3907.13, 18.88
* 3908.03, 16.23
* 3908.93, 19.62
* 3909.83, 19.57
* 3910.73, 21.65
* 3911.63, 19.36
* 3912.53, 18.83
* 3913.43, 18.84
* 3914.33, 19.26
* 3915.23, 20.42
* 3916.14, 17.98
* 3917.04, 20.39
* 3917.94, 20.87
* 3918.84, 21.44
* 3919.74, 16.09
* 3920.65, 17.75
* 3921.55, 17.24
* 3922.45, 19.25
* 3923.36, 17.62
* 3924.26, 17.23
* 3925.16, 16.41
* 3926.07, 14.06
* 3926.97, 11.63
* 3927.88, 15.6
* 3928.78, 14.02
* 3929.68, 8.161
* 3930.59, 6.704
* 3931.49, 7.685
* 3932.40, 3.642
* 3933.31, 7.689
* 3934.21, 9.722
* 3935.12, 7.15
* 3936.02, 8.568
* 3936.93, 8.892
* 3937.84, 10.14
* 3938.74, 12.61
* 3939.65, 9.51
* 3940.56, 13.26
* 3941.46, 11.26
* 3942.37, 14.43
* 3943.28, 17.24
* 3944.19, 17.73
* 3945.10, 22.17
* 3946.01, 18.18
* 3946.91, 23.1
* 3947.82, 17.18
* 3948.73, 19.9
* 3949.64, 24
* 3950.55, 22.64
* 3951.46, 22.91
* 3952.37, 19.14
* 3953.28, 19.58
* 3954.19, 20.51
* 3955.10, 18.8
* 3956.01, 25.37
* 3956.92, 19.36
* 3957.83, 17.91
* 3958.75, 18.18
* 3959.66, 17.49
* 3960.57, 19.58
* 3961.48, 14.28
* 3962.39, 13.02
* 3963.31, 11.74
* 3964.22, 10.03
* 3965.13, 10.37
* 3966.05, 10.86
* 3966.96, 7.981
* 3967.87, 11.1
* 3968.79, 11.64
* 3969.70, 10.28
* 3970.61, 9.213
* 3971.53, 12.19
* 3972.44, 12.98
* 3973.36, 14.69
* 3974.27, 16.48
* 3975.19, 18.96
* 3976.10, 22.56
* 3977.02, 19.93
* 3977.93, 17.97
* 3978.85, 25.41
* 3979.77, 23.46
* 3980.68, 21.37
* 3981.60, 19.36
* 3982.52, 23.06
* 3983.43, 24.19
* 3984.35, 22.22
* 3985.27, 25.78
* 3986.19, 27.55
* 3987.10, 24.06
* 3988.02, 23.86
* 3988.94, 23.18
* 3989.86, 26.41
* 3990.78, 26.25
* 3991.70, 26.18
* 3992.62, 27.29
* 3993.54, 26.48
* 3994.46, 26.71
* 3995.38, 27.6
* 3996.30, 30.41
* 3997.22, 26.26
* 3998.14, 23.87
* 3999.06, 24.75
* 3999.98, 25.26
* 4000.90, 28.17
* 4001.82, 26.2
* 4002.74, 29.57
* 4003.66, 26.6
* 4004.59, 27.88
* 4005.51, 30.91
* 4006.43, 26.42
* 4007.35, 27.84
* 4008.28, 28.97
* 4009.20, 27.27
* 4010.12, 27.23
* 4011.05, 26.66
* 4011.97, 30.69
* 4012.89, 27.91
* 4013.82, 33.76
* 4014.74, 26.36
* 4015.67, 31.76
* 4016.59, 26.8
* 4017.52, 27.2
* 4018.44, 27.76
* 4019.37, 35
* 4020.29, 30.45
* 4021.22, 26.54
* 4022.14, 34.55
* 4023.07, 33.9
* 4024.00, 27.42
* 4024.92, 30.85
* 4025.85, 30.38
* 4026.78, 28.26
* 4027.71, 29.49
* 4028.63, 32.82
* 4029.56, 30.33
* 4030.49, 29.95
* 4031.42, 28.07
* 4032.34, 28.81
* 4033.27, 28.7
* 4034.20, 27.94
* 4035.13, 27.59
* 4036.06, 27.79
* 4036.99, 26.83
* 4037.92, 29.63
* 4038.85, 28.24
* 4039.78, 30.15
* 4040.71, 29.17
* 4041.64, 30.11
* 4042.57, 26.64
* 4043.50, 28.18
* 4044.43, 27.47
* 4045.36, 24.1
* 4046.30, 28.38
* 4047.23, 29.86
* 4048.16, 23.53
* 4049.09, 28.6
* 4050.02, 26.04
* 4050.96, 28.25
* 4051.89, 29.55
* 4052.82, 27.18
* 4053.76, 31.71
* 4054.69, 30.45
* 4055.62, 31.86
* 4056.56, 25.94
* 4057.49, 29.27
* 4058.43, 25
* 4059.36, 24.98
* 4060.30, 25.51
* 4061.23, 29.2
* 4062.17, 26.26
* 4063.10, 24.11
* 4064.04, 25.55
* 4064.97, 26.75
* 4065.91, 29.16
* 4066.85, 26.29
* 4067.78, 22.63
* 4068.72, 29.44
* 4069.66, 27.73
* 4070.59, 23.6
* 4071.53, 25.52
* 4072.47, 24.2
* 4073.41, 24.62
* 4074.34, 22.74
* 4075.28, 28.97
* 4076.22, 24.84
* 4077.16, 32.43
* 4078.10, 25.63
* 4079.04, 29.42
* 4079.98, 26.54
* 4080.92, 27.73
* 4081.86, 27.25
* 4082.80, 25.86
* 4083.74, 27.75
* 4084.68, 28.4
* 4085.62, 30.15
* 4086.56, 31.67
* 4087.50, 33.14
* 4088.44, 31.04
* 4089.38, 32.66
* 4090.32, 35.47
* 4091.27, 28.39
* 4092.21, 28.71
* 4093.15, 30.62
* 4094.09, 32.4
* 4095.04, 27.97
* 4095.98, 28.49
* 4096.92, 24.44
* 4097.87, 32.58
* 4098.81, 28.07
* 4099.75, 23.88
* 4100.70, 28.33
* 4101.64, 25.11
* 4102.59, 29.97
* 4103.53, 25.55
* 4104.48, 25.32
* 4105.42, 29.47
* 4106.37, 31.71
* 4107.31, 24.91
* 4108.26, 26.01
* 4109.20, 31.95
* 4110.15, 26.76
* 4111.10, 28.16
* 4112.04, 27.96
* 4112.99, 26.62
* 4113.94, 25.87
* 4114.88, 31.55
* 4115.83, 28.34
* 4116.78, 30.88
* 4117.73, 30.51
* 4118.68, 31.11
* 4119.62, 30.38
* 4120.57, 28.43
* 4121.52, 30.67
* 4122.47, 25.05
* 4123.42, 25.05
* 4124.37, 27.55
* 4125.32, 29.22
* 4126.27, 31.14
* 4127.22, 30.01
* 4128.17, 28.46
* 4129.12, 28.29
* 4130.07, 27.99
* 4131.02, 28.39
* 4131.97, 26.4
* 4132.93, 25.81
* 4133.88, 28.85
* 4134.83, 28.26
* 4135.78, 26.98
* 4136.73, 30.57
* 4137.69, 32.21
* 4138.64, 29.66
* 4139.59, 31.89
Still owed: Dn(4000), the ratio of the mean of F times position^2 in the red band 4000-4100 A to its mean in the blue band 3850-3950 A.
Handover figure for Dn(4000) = 1.93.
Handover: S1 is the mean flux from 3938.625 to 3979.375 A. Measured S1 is 16.6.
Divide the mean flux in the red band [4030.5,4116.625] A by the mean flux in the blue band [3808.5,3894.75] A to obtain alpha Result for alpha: 1.97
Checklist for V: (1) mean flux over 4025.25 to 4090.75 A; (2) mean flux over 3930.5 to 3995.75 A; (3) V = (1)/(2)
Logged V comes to 1.6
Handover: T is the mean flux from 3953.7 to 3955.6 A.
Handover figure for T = 19.8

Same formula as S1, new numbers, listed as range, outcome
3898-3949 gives 16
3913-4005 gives 18.4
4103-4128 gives 28.5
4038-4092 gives 27.8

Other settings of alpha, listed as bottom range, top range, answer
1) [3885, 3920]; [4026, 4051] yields 1.54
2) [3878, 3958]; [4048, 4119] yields 1.68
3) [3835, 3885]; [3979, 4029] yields 1.92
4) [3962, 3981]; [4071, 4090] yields 1.89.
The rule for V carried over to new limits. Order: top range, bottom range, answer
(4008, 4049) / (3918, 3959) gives 1.85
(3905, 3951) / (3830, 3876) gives 1.15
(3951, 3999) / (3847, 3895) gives 1.29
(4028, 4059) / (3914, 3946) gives 2.01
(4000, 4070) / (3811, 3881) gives 2.06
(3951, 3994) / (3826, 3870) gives 1.43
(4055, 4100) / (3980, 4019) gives 1.05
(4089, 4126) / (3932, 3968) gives 1.88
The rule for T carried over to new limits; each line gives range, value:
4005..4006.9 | 28.7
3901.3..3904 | 18.2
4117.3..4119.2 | 30.9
